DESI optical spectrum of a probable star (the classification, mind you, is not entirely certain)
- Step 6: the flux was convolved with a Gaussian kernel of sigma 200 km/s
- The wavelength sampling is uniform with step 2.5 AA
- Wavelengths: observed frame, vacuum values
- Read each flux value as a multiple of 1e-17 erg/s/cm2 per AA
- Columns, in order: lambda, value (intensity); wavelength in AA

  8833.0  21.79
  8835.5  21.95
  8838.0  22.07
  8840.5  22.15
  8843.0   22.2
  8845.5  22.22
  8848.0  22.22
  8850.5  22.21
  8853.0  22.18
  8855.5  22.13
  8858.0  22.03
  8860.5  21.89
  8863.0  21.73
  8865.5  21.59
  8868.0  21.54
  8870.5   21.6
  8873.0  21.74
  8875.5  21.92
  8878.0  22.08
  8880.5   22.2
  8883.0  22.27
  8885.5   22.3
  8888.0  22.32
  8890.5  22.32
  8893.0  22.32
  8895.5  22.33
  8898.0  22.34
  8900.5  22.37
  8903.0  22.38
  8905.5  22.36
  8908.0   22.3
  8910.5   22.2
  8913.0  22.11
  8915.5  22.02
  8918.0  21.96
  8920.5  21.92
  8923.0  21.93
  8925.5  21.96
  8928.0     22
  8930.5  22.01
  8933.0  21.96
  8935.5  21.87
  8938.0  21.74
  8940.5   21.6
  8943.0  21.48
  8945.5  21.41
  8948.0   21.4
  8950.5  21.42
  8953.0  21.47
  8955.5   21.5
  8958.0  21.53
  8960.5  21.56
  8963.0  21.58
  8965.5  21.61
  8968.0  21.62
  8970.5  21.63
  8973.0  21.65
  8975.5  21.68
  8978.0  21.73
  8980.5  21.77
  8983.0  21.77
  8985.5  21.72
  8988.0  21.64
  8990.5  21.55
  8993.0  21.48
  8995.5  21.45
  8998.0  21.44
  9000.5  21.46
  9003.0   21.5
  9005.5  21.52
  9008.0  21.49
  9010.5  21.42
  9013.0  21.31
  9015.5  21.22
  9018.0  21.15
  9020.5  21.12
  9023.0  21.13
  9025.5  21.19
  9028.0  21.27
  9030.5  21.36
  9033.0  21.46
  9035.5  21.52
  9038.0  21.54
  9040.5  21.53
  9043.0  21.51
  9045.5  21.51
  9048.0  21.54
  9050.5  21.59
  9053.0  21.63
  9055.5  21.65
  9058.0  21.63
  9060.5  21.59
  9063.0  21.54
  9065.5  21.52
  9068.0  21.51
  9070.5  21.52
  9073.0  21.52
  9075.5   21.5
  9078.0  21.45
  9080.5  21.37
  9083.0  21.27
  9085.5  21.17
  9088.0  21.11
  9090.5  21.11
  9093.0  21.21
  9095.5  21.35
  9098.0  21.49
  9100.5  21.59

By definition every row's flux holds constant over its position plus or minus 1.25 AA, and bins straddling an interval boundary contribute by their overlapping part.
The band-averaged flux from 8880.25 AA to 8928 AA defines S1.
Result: 22.2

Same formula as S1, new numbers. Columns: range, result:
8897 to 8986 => 21.8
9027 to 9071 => 21.5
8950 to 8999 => 21.6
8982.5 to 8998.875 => 21.6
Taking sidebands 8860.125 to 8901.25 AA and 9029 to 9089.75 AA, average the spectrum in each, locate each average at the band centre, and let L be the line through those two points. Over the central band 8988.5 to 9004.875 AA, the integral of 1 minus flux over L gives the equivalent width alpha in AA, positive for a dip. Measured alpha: 0.1 AA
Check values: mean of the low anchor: 22.1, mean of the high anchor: 21.5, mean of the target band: 21.5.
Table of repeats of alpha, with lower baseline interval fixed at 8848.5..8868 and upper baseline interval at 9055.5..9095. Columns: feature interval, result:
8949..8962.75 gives 0.13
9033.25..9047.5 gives -0.02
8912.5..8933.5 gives -0.19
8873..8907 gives -0.59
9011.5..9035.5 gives 0.31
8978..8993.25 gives -0.03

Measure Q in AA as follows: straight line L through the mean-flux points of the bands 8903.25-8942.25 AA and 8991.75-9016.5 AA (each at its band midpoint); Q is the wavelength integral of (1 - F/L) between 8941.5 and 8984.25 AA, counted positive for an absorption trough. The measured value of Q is 0.3 AA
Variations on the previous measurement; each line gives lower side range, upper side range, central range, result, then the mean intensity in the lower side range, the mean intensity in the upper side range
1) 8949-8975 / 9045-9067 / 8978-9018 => 0.10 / 21.6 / 21.6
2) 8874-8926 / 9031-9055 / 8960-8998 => 0.35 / 22.2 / 21.5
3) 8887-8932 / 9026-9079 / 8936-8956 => 0.44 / 22.2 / 21.5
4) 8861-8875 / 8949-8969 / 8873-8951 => -1.53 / 21.7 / 21.5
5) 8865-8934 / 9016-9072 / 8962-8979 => 0.10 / 22.1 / 21.5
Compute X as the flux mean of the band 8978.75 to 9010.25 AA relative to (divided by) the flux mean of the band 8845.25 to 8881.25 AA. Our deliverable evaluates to 0.98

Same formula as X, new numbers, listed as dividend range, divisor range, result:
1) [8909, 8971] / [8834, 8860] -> 0.98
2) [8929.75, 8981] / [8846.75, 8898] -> 0.98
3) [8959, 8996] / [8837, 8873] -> 0.98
